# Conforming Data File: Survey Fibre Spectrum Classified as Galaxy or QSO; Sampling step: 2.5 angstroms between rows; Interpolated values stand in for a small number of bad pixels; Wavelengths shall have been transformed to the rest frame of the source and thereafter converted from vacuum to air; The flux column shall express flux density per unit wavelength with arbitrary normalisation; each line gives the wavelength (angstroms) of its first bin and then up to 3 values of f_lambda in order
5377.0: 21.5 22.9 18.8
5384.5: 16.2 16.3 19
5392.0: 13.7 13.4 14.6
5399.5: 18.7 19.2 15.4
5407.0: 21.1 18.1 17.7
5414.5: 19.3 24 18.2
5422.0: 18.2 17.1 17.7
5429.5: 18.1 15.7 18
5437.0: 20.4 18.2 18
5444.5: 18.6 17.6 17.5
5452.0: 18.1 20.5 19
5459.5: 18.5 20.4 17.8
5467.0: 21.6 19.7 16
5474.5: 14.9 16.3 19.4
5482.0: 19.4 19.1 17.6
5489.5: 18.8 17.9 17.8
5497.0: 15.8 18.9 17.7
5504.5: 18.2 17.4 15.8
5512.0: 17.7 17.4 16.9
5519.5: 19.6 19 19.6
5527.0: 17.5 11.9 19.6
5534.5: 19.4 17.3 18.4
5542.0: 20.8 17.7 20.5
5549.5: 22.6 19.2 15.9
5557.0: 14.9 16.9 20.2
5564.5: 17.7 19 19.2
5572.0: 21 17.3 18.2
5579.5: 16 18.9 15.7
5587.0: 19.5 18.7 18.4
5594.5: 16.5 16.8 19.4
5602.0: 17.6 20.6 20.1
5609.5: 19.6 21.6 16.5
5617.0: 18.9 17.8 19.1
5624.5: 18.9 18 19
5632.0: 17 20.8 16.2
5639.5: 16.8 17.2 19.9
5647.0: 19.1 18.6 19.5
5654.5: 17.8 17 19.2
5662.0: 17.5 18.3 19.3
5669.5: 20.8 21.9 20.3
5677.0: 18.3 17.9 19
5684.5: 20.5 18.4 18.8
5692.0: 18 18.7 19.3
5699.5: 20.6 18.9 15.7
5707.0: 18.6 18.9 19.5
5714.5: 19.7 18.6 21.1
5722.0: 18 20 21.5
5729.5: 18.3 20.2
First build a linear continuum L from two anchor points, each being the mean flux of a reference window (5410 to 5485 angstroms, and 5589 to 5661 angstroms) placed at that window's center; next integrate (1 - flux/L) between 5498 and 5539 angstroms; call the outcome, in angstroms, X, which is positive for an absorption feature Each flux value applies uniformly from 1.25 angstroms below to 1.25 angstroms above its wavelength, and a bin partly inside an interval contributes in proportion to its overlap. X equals 1.7 angstroms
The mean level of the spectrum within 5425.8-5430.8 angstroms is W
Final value 17.9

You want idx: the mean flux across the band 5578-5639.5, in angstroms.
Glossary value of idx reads 18.4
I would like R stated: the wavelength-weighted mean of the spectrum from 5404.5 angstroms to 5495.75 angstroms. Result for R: 18.5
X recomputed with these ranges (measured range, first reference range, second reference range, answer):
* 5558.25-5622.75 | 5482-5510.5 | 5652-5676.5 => 0.15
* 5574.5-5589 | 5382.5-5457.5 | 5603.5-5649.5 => 0.67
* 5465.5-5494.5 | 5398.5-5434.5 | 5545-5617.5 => 0.40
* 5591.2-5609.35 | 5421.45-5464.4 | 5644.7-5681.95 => 0.24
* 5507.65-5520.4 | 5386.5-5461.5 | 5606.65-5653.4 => 0.61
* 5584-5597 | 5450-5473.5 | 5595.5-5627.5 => 0.74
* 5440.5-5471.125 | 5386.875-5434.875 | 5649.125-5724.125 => -1.69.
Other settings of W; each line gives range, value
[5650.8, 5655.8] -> 18.6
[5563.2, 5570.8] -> 18.7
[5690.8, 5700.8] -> 19.2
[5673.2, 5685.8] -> 19.2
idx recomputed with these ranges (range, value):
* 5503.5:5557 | 18.1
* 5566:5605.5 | 18.3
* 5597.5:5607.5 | 19.2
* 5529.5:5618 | 18.5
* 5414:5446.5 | 18.5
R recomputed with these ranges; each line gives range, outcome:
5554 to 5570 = 17.7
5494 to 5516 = 17.4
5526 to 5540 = 17.3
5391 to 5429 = 17.8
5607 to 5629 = 18.9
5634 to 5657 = 18.3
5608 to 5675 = 18.8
